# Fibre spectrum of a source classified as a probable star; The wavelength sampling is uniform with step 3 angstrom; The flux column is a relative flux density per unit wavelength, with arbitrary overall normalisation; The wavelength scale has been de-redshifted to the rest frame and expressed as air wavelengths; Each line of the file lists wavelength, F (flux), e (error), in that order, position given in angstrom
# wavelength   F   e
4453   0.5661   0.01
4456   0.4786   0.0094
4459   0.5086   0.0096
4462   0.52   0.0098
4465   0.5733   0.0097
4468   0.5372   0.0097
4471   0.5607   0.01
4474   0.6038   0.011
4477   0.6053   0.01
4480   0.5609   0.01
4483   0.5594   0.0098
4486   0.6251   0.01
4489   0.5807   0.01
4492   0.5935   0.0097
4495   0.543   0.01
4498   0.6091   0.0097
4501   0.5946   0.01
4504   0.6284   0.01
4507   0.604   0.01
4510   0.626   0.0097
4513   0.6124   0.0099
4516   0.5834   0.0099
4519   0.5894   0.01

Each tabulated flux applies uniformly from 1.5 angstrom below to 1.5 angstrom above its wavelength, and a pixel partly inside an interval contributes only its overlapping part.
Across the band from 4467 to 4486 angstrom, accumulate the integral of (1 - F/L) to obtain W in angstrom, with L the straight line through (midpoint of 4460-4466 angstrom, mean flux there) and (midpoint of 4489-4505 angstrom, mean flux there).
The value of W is -0.5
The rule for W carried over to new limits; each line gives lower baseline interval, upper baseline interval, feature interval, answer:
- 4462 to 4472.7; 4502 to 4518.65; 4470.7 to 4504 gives -0.53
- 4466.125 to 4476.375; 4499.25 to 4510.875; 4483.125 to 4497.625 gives 0.23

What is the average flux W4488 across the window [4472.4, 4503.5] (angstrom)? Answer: 0.589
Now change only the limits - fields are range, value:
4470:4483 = 0.581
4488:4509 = 0.594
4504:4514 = 0.616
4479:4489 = 0.583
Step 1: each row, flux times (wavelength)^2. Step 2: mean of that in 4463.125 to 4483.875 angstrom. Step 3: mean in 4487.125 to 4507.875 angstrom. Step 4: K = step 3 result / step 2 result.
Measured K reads 1.05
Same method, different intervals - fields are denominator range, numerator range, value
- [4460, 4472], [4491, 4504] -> 1.10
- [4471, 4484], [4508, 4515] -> 1.08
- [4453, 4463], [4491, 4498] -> 1.14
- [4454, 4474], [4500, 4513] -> 1.17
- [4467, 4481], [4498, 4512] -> 1.08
